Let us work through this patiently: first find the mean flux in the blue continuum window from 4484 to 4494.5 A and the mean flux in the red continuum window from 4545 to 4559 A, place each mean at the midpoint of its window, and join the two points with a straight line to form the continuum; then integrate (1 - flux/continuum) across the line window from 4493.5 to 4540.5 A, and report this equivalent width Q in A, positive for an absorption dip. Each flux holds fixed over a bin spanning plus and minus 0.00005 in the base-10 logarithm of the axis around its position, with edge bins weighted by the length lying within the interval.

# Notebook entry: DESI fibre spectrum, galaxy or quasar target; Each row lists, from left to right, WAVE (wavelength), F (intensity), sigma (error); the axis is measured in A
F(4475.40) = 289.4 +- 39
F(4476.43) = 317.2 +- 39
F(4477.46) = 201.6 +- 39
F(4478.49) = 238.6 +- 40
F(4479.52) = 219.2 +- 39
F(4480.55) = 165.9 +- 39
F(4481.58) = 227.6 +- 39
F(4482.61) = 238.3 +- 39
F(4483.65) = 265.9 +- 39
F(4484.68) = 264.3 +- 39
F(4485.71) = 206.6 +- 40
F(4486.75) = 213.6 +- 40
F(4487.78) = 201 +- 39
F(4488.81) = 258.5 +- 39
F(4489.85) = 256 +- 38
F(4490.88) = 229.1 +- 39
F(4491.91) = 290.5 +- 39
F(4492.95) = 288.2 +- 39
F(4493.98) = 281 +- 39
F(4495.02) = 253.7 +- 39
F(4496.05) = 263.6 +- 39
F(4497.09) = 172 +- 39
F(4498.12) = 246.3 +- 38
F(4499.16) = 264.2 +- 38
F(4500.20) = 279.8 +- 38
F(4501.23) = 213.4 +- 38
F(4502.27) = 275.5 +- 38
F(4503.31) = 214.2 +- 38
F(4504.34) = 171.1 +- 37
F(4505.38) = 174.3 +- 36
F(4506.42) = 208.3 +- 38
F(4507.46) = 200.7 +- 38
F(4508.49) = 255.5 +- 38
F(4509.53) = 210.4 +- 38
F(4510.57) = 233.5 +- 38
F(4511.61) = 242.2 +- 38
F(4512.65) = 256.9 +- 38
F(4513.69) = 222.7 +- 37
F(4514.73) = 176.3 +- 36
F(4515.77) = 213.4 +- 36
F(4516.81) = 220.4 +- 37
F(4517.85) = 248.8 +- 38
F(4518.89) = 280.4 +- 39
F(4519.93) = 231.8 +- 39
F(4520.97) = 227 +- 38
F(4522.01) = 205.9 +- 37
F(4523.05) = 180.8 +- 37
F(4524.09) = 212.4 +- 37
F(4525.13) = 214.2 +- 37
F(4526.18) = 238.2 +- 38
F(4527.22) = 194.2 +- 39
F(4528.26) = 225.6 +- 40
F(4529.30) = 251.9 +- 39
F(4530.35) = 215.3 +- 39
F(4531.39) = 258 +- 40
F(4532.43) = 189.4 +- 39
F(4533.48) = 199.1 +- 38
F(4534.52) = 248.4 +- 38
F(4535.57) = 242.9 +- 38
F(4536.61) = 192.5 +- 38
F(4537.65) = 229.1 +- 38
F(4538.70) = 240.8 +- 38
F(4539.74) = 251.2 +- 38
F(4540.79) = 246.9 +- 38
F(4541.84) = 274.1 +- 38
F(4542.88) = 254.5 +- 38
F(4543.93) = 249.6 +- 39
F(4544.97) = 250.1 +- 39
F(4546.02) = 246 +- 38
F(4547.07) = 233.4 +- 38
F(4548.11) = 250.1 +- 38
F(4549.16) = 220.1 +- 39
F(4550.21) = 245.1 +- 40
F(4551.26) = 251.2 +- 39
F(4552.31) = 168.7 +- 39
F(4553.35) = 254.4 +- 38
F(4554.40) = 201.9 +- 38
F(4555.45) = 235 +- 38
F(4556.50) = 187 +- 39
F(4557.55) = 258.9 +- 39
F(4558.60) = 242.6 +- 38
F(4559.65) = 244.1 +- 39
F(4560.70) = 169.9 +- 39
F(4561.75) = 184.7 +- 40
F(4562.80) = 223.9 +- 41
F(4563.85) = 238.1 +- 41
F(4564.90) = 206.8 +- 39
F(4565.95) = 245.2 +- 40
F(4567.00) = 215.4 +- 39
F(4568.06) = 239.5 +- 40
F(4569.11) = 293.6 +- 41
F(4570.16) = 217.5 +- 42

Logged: 2.7 A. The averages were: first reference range 249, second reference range 231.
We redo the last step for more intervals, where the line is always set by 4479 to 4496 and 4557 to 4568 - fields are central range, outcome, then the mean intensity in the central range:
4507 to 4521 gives 0.3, 230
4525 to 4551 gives -0.6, 235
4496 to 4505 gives 0.3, 231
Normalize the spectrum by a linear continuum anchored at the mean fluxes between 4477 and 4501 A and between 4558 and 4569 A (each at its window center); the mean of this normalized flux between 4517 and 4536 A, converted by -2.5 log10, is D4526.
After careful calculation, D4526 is 0.03 mag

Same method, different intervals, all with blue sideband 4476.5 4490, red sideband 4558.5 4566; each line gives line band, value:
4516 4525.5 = -0.01 mag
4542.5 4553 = -0.09 mag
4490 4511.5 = -0.05 mag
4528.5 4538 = -0.02 mag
